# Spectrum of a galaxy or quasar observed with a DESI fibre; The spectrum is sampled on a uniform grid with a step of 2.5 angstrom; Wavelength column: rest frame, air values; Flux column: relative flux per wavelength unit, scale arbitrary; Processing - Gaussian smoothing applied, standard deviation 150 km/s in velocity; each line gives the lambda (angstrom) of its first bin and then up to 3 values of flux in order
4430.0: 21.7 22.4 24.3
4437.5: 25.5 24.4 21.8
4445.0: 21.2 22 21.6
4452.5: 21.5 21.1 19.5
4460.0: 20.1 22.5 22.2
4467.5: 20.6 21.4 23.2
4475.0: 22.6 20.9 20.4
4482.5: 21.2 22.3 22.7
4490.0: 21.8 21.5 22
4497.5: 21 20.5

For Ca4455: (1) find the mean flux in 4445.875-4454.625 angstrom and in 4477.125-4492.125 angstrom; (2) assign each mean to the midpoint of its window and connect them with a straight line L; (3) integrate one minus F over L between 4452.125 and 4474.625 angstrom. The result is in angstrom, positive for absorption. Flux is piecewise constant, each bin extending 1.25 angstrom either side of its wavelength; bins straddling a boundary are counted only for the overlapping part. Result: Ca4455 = 0.2 angstrom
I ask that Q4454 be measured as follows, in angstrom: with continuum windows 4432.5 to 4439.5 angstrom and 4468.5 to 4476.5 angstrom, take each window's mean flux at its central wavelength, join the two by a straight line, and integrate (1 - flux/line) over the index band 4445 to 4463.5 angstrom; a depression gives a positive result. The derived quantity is 1.7 angstrom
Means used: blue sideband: 24.4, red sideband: 22.3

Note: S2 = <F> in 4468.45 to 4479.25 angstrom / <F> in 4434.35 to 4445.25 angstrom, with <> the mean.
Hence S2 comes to 0.93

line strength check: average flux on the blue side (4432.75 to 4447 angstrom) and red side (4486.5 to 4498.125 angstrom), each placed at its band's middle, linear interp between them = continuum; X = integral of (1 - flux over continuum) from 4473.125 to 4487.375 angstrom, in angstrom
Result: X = 0.33 angstrom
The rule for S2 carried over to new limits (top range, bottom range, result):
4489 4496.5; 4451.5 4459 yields 1.05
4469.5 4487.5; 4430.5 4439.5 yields 0.91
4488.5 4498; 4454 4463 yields 1.05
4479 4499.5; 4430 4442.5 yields 0.91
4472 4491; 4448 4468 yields 1.03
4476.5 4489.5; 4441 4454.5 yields 0.99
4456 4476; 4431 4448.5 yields 0.93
